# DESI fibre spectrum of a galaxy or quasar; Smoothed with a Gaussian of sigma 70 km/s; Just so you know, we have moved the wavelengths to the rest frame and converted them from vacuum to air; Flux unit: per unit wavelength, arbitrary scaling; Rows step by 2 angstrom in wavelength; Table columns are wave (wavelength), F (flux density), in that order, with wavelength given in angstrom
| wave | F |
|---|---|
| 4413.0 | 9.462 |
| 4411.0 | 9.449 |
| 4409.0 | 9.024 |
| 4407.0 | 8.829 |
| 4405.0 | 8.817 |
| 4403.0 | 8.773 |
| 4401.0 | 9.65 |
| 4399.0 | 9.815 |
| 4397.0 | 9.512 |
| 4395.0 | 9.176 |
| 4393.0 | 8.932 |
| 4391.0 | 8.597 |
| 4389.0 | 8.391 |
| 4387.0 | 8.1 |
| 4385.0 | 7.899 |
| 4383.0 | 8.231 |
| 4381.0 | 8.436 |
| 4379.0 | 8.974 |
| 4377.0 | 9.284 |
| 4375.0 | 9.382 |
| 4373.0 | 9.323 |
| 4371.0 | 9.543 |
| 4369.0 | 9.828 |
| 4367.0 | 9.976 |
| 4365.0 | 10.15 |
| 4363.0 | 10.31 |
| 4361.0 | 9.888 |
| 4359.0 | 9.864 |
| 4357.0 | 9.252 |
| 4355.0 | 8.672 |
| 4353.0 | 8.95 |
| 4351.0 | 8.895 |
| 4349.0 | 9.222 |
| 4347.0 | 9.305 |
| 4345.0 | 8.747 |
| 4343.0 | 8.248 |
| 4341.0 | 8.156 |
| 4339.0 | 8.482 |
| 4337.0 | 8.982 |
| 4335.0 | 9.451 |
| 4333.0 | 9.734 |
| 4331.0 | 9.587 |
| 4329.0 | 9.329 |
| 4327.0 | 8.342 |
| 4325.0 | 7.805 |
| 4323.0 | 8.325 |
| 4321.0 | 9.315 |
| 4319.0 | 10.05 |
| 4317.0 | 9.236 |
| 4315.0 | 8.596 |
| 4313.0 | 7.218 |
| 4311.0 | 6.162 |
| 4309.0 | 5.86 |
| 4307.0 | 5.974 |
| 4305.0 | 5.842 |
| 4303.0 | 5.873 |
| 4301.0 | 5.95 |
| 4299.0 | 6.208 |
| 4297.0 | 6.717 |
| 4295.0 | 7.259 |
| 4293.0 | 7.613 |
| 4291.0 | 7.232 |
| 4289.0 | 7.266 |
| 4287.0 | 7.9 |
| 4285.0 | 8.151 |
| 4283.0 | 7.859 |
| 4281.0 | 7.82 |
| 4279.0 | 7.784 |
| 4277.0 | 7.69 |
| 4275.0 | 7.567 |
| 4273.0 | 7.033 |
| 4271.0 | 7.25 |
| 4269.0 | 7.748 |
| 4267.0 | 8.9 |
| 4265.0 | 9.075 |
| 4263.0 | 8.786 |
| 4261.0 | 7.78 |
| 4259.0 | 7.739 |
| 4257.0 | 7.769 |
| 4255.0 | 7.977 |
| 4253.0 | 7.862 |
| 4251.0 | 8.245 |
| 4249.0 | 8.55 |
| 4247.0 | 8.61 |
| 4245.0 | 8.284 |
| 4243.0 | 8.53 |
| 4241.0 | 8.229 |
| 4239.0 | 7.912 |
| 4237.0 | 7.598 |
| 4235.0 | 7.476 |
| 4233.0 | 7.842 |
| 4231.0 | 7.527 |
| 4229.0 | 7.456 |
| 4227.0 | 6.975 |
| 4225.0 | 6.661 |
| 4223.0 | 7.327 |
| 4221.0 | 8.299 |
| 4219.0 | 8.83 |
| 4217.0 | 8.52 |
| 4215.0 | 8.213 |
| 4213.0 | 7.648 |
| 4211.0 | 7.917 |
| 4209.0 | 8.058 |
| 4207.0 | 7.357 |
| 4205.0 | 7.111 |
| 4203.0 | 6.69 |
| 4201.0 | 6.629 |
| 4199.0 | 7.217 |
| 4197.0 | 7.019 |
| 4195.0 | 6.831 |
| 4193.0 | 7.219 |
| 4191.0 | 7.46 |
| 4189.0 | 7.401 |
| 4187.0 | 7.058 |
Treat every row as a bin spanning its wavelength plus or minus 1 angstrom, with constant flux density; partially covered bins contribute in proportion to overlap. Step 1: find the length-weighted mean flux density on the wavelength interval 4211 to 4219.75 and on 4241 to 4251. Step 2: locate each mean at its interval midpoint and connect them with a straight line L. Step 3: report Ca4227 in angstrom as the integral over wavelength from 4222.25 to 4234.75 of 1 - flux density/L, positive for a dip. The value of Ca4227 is 1.53 angstrom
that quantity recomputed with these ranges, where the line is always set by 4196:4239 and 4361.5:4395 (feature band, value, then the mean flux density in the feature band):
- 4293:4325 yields 4.45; 7.27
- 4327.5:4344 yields -0.55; 8.98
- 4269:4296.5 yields 2.07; 7.56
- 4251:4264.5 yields -0.18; 8.05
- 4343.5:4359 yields -0.35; 9.04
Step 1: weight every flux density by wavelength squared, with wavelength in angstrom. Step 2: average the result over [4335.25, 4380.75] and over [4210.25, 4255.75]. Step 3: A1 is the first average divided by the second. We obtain 1.2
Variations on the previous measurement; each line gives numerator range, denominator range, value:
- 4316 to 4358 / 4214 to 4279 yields 1.18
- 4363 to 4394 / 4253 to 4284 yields 1.20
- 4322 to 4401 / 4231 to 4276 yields 1.19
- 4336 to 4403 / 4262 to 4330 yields 1.23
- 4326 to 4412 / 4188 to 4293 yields 1.25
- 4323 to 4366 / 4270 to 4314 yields 1.33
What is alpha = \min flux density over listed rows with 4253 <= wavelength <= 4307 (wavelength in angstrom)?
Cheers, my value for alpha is 5.842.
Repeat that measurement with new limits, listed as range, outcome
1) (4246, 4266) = 7.739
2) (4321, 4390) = 7.805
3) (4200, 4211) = 6.629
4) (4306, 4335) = 5.86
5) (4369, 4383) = 8.231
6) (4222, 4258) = 6.661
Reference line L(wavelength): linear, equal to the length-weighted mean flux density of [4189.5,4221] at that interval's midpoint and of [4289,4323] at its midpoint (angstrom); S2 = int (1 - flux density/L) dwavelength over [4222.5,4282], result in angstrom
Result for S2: -3.9 angstrom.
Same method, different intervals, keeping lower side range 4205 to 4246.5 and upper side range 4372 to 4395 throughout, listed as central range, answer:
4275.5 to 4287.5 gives 0.4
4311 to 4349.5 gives -1.7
